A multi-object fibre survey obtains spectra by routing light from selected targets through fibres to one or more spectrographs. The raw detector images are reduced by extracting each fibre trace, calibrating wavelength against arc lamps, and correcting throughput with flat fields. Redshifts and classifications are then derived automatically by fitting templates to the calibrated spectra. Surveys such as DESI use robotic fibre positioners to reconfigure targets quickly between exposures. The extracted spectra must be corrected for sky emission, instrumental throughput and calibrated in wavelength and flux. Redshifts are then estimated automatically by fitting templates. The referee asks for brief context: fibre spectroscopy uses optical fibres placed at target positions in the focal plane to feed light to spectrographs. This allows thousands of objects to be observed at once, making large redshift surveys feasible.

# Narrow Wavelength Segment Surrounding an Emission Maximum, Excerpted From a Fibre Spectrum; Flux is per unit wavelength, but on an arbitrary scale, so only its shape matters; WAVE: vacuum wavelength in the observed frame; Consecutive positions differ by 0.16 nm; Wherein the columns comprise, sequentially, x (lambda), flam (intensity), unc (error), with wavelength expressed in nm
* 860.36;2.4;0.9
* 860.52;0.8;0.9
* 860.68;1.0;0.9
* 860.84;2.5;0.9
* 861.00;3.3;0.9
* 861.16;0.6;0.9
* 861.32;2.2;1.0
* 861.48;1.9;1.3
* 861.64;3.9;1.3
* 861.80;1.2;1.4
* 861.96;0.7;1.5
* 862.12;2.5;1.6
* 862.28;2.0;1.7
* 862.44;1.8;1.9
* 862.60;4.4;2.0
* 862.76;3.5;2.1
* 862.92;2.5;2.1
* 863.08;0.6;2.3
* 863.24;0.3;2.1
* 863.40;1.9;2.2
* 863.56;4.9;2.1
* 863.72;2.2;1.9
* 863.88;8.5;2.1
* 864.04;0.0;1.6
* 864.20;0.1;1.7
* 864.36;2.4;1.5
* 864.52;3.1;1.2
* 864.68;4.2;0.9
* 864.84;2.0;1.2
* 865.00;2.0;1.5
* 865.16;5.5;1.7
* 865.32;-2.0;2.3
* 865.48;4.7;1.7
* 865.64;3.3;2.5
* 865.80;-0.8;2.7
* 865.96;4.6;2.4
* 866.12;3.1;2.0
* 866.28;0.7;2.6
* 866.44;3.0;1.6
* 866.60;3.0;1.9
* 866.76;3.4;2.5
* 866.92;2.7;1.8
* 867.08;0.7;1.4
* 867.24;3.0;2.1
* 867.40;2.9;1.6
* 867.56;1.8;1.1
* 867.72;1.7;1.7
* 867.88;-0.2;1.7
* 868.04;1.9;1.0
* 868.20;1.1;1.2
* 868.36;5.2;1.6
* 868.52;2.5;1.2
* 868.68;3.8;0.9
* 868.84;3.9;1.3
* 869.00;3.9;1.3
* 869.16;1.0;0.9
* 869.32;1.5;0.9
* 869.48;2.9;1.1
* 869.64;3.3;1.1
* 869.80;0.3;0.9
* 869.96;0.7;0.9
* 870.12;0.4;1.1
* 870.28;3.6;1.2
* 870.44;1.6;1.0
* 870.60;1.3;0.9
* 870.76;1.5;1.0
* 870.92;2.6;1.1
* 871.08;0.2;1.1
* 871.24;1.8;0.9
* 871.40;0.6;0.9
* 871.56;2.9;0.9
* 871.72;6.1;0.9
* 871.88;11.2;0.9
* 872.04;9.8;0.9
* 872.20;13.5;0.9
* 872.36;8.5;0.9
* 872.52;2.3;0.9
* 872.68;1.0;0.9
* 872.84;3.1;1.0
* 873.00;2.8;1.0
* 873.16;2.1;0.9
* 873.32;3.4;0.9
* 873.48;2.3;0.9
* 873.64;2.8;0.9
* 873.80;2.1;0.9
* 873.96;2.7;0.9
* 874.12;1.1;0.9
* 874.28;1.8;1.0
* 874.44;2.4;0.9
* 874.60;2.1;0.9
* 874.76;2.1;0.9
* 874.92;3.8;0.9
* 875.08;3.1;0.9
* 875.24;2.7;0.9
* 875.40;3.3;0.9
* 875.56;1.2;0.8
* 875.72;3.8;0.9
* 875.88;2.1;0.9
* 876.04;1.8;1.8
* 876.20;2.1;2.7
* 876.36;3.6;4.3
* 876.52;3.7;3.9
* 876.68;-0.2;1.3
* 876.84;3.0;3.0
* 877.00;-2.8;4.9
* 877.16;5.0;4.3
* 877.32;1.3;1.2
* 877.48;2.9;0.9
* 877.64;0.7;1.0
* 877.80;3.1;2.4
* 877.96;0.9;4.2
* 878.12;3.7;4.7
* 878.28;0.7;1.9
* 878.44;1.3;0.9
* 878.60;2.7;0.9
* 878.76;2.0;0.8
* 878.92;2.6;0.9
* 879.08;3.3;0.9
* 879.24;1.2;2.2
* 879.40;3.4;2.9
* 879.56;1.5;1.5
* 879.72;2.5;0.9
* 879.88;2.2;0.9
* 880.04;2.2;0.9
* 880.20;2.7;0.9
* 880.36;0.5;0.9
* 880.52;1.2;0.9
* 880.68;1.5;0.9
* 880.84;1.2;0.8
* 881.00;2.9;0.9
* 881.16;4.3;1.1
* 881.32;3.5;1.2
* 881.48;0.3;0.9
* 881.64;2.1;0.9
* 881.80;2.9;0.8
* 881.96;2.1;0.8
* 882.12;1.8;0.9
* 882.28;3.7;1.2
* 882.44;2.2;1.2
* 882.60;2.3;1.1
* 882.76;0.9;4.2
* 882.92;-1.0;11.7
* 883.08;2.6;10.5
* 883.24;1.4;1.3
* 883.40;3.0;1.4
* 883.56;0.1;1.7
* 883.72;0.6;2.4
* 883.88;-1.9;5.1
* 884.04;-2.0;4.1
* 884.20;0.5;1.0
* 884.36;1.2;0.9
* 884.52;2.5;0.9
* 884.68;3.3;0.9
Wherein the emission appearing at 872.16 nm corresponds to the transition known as [O III] 5007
